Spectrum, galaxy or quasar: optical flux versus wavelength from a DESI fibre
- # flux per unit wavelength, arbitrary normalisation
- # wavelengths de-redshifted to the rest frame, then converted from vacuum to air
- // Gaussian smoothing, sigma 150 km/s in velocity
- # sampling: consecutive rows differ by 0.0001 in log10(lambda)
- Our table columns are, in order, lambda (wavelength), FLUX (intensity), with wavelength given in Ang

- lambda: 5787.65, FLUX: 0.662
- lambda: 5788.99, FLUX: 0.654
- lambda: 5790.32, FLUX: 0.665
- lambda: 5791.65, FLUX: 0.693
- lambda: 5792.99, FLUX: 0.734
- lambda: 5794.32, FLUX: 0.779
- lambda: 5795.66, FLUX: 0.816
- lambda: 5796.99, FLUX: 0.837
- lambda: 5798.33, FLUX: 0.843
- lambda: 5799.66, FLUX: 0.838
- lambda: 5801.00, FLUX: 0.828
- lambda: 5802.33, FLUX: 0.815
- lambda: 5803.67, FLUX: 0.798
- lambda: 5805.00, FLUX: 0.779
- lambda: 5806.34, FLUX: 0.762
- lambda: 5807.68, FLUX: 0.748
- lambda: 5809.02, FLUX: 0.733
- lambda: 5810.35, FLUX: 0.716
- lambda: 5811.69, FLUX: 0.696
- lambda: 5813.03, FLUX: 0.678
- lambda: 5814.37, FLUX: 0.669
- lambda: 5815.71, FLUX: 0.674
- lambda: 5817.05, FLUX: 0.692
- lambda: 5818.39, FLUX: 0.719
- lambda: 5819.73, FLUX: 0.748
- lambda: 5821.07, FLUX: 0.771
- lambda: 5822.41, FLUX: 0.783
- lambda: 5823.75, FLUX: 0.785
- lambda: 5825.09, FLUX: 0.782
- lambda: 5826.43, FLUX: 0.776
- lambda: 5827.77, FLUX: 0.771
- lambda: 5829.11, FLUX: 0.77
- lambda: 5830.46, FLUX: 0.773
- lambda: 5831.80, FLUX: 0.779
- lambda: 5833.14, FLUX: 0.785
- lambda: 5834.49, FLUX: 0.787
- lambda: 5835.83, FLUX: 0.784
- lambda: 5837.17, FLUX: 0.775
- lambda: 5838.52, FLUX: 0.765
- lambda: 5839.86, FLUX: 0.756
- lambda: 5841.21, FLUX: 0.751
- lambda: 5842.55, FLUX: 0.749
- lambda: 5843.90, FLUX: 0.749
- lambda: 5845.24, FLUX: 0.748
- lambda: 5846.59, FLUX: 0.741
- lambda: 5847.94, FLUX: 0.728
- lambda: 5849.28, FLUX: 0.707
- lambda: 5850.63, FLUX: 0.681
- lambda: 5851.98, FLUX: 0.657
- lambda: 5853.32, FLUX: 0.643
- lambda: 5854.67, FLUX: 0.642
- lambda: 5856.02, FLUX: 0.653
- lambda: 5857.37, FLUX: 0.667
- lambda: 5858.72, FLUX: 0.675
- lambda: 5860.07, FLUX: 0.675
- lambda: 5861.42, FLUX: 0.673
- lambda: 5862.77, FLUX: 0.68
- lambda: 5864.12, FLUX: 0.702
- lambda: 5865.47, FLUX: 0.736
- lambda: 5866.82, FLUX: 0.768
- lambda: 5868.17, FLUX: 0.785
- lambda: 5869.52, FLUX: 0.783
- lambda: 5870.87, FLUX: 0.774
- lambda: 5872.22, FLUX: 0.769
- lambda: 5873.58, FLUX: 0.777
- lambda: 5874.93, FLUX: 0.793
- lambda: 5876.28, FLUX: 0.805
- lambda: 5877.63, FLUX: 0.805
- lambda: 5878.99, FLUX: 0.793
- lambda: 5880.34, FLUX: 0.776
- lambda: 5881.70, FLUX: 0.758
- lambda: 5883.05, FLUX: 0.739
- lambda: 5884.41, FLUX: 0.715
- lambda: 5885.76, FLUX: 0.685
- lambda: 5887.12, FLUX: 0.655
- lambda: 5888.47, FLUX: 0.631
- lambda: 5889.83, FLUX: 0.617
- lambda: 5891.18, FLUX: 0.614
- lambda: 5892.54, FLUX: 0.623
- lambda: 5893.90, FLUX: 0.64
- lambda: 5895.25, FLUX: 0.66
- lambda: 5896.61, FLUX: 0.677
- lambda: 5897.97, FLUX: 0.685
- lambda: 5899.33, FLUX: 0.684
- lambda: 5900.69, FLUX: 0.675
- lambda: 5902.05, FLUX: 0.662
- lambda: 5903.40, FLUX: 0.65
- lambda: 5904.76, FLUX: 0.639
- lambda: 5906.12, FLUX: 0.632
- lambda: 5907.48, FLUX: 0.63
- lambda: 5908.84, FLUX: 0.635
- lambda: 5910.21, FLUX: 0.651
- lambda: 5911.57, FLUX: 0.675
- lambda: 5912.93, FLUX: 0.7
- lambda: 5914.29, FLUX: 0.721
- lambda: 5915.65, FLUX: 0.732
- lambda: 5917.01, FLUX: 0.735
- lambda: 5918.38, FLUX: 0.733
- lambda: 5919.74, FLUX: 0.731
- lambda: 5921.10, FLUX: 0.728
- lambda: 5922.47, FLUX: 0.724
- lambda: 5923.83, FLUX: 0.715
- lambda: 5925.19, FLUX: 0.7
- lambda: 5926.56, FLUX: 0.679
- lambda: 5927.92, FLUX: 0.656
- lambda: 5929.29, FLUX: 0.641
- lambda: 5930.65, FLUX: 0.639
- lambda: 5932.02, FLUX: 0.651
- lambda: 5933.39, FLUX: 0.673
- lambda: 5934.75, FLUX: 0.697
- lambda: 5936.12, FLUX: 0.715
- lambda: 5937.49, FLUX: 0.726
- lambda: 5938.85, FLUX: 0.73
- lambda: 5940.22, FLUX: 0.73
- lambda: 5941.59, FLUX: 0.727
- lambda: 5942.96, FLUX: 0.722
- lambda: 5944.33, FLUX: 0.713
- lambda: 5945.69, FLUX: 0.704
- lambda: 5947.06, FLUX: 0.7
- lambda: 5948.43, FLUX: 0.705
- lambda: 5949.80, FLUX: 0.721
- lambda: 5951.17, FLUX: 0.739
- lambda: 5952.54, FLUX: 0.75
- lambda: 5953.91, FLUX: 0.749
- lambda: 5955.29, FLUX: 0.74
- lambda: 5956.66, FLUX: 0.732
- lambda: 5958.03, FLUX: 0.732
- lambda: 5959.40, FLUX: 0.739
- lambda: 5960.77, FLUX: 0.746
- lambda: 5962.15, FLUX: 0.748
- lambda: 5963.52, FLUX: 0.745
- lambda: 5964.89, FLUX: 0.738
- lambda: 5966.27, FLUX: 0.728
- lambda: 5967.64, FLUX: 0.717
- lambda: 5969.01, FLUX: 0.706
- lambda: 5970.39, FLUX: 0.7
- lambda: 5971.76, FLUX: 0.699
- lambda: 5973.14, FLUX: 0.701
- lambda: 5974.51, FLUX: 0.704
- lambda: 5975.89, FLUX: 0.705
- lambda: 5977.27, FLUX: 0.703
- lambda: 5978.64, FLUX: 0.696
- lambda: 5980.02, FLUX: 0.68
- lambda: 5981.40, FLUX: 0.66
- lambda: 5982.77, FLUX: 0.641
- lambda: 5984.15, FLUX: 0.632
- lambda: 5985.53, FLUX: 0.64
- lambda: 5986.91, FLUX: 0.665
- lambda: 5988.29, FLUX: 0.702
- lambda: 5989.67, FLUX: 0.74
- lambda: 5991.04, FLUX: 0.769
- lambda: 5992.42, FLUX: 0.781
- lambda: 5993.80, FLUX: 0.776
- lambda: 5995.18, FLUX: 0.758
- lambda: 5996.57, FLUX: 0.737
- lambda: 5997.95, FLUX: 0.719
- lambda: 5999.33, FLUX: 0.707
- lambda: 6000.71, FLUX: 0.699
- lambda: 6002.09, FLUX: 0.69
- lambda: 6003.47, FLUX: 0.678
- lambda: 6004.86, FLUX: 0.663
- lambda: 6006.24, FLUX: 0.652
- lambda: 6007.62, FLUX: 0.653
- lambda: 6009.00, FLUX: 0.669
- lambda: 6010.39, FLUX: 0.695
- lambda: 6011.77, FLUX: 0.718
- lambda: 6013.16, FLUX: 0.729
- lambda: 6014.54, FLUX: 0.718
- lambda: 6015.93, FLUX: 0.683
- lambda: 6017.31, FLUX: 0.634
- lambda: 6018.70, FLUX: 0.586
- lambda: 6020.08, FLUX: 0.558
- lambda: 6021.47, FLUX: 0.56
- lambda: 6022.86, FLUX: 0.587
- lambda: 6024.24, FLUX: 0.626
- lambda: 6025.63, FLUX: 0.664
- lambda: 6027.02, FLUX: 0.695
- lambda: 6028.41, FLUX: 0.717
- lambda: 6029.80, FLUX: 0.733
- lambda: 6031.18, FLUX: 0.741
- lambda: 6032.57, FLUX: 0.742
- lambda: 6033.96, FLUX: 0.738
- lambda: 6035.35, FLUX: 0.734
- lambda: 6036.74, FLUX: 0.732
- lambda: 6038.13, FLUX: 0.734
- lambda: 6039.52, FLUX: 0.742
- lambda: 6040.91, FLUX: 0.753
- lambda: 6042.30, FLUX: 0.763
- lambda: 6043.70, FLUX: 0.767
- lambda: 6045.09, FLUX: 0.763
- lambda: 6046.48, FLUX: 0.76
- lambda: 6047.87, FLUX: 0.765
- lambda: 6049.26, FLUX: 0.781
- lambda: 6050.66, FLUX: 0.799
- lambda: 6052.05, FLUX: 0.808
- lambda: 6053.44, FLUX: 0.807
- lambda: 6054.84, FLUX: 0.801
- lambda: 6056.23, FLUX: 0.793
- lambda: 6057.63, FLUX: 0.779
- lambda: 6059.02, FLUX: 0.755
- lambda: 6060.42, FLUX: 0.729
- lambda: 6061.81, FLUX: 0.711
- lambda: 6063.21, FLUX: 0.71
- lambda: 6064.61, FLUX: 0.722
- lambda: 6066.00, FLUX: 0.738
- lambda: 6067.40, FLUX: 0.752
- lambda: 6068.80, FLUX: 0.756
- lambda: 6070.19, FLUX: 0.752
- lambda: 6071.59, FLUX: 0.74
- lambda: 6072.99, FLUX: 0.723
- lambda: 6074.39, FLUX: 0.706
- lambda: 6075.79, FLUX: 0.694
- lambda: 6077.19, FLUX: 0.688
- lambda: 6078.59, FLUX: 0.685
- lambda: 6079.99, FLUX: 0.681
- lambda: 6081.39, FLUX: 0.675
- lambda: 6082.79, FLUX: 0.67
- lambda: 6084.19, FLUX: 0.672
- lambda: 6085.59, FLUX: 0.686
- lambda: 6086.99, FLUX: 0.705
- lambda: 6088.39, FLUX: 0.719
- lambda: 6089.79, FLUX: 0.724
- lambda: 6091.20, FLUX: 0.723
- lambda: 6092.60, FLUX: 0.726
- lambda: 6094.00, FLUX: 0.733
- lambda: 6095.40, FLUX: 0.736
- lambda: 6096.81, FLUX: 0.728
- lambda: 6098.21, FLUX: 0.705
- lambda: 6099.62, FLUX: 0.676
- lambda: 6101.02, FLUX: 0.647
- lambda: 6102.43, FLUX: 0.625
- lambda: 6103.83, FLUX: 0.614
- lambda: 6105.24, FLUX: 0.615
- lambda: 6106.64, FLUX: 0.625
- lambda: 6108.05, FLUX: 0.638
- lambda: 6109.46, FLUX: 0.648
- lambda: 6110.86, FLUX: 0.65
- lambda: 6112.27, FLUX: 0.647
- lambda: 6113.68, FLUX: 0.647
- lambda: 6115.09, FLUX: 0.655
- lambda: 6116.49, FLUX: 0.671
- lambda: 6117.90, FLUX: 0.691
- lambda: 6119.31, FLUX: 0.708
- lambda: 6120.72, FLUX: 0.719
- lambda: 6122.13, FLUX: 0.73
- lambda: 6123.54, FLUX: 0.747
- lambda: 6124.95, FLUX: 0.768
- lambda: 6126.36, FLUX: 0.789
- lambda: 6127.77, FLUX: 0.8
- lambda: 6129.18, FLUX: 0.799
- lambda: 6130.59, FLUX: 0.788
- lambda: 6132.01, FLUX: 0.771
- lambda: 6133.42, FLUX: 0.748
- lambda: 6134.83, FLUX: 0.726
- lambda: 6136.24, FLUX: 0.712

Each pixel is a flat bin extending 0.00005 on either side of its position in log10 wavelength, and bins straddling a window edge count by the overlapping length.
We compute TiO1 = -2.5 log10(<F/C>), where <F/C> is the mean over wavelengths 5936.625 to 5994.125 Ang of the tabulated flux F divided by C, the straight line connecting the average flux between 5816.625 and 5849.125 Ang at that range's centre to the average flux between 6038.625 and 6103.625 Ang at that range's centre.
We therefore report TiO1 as 0.04 mag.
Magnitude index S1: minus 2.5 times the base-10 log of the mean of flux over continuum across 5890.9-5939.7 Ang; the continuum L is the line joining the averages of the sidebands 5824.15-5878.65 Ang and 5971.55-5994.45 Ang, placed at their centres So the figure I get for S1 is 0.06 mag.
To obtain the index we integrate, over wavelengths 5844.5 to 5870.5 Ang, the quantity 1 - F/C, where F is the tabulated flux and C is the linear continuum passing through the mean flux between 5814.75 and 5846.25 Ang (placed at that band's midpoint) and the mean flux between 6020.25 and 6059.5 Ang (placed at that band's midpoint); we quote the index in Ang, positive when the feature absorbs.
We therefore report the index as 1.8 Ang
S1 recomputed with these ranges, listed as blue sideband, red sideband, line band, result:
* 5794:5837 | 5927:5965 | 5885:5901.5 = 0.126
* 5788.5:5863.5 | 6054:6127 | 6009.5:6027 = 0.104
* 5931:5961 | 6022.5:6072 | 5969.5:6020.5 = 0.060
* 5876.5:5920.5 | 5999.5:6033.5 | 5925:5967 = -0.051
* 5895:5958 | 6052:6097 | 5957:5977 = -0.026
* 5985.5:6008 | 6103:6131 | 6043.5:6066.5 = -0.090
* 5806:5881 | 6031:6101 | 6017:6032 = 0.138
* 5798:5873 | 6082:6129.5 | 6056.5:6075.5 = -0.053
